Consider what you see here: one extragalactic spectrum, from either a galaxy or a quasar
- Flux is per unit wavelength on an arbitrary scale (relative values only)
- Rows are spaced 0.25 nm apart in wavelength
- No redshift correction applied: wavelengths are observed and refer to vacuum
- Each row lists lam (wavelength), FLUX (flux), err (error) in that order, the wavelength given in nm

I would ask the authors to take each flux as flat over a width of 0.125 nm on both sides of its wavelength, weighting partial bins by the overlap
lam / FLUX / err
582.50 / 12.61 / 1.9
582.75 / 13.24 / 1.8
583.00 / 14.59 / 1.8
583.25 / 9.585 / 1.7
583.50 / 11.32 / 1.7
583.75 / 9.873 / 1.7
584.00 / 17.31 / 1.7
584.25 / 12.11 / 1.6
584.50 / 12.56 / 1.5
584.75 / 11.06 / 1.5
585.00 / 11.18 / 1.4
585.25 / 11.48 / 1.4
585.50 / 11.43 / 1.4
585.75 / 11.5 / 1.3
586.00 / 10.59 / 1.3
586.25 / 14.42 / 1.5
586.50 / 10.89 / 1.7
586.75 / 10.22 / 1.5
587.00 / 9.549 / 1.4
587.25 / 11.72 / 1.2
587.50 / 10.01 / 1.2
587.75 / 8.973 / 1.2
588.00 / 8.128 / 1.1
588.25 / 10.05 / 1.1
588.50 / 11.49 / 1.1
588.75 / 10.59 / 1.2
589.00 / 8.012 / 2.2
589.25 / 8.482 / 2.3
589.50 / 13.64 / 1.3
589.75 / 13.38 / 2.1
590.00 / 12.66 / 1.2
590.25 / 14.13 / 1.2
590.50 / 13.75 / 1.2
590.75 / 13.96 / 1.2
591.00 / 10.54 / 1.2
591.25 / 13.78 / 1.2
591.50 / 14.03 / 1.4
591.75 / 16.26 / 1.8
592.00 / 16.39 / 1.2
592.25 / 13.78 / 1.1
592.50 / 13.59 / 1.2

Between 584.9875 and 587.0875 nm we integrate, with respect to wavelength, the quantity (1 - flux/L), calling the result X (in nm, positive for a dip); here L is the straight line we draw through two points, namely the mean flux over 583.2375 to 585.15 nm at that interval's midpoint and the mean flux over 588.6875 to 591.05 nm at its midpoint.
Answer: 0.125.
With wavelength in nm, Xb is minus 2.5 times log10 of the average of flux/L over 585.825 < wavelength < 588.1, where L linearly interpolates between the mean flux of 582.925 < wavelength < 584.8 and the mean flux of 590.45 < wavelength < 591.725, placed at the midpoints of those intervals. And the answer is 0.21 mag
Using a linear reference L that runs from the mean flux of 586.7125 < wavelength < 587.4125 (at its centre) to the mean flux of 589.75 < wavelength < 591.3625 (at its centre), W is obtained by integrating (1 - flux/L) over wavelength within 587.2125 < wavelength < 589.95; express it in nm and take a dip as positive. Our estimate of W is 0.29 nm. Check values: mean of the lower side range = 10.5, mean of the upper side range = 13.2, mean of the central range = 10.4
